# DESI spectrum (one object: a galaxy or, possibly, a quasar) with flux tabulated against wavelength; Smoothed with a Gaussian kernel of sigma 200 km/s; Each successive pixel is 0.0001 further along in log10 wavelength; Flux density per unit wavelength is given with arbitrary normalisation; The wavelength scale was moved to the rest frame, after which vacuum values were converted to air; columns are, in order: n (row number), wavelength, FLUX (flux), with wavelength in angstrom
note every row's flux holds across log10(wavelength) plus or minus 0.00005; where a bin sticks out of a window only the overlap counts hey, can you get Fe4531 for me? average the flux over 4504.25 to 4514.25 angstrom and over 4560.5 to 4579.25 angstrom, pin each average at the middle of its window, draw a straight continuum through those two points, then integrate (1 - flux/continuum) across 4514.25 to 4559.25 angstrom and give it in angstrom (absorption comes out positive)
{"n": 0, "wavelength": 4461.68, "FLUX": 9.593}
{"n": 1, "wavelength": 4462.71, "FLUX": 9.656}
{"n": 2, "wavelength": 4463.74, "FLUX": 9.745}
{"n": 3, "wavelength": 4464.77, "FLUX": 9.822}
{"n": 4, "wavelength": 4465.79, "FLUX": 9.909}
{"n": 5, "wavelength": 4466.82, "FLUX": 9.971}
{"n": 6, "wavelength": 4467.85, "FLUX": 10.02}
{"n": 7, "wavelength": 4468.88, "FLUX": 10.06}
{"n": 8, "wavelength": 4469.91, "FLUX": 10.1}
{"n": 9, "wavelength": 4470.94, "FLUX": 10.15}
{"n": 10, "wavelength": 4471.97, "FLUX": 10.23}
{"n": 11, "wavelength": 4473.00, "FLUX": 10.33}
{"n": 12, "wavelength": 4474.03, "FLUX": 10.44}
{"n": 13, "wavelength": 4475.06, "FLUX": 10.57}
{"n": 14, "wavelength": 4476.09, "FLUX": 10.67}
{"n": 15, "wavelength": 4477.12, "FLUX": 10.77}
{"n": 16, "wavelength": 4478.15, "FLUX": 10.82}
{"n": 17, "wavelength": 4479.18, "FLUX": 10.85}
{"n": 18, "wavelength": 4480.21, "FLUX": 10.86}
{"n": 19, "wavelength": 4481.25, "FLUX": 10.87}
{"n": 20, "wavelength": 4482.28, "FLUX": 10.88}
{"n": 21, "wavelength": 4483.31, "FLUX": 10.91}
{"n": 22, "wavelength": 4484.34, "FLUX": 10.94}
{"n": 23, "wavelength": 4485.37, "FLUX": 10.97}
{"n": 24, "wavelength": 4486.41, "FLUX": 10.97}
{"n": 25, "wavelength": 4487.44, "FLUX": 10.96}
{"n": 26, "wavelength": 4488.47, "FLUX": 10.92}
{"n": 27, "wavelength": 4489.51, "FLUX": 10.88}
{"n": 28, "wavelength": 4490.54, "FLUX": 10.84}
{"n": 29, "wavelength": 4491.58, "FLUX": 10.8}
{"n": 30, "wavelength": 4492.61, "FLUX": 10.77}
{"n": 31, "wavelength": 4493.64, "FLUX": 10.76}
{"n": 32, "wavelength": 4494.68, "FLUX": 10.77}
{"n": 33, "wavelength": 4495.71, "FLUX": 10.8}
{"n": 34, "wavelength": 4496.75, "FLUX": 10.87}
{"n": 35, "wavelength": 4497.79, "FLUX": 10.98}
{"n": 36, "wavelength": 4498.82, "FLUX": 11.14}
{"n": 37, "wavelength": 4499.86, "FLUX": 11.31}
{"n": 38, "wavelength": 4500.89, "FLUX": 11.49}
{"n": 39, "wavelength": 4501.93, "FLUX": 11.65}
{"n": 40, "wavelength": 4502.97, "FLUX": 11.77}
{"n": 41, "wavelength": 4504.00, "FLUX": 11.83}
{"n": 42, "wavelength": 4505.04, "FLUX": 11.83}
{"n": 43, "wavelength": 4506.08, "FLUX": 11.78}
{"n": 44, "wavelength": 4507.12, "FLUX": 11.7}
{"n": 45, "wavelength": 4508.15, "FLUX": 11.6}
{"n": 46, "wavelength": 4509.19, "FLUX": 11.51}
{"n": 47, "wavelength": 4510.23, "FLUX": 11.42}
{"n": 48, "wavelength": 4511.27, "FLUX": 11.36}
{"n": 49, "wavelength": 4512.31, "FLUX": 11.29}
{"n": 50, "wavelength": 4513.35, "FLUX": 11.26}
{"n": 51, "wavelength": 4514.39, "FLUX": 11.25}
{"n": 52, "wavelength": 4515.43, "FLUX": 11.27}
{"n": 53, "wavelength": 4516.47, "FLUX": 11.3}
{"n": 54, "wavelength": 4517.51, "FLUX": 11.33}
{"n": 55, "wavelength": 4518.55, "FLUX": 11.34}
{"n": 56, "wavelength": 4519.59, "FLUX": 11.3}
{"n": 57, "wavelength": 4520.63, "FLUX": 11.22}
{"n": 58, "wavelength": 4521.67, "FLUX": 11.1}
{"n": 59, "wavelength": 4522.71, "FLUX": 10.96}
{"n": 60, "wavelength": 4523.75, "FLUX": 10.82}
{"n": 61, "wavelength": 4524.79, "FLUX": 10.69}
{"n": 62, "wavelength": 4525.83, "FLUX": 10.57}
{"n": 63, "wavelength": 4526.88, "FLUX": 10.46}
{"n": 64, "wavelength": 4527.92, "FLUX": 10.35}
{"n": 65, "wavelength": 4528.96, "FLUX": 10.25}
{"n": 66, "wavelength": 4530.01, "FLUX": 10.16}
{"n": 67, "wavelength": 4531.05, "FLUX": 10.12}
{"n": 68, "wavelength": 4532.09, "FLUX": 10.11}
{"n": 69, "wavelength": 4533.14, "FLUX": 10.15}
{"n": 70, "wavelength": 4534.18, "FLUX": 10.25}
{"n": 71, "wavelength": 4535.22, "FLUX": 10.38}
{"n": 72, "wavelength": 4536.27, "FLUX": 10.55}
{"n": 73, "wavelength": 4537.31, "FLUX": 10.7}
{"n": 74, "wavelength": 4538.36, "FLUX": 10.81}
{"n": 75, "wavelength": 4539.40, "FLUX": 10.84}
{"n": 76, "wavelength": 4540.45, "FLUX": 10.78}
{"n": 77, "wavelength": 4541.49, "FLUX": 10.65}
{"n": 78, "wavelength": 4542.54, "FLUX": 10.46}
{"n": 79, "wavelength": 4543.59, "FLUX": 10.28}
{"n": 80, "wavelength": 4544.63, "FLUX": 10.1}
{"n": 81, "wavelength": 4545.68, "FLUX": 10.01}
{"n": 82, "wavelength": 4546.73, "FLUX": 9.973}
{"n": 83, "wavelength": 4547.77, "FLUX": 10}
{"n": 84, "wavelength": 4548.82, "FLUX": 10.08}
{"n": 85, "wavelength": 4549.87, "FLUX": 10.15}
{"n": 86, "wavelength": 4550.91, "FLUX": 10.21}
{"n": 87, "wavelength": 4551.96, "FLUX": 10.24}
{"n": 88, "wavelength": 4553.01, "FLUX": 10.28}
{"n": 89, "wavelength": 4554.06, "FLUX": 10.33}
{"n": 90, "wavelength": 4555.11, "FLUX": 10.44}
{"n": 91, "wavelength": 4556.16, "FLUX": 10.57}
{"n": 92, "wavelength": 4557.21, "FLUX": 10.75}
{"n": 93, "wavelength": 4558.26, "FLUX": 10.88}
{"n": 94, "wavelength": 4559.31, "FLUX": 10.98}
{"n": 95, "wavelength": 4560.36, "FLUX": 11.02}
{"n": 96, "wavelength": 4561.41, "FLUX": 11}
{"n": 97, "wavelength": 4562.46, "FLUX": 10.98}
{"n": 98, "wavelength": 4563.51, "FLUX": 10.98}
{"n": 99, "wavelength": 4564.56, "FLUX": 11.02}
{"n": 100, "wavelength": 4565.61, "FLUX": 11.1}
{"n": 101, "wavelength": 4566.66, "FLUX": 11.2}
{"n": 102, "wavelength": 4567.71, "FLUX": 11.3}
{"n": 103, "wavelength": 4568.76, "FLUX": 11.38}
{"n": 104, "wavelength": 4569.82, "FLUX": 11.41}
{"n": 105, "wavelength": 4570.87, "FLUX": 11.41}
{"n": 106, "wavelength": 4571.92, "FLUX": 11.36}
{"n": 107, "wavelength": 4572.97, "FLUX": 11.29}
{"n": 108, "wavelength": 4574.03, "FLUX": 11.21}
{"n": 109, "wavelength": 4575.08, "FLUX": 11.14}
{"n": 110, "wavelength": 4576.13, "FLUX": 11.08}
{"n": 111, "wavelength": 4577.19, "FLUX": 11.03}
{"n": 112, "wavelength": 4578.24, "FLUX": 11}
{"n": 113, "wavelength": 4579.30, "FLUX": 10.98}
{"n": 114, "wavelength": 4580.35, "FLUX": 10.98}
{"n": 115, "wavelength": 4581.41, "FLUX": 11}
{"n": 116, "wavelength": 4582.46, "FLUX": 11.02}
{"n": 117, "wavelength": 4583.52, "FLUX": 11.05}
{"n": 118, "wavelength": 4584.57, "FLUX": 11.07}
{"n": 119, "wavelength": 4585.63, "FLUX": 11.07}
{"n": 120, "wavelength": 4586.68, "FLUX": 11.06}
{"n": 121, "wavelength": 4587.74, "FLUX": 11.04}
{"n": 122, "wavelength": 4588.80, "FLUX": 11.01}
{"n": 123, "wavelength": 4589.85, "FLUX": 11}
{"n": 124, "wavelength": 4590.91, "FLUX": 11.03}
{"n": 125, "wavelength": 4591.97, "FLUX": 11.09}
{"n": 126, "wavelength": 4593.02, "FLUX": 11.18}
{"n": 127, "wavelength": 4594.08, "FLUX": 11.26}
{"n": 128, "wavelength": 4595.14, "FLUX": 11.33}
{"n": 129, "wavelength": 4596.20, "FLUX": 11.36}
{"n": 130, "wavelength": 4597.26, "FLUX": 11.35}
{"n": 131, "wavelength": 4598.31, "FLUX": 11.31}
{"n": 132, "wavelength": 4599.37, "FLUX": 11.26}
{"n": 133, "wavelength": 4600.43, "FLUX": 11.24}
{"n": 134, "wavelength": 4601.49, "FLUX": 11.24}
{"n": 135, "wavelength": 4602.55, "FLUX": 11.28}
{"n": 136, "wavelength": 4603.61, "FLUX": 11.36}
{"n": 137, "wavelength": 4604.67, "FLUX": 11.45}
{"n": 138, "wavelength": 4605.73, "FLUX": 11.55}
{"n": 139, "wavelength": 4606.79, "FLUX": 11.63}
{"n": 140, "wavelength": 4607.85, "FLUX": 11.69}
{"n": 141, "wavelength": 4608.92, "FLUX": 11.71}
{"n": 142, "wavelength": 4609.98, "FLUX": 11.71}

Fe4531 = 3.1 angstrom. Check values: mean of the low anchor 11.5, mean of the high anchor 11.2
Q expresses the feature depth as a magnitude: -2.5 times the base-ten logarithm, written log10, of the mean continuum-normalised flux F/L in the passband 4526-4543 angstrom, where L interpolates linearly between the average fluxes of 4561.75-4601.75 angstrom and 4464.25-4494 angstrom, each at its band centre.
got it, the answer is 0.05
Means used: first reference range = 10.6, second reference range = 11.2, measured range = 10.4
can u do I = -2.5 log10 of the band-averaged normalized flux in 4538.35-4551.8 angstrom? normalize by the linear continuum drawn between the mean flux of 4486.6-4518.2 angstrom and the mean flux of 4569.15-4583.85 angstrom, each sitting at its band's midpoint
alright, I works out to 0.09 mag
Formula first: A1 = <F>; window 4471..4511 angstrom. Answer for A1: 11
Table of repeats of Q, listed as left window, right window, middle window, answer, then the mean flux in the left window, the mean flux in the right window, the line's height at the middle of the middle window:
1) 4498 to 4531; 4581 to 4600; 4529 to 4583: 0.05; 11.2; 11.1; 11.2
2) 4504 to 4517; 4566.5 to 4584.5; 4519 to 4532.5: 0.08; 11.5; 11.2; 11.4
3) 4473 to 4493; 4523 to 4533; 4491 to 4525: -0.07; 10.8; 10.4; 10.6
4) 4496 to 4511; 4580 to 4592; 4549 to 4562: 0.06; 11.5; 11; 11.2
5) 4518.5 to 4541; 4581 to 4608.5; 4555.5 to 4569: -0.01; 10.6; 11.2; 10.9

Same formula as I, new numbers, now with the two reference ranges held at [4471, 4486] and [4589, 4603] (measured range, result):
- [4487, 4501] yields -0.02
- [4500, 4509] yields -0.08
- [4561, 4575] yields -0.01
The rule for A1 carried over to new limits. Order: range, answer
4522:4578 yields 10.7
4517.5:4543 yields 10.6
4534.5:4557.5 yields 10.4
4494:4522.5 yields 11.3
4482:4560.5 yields 10.8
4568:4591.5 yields 11.1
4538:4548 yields 10.4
